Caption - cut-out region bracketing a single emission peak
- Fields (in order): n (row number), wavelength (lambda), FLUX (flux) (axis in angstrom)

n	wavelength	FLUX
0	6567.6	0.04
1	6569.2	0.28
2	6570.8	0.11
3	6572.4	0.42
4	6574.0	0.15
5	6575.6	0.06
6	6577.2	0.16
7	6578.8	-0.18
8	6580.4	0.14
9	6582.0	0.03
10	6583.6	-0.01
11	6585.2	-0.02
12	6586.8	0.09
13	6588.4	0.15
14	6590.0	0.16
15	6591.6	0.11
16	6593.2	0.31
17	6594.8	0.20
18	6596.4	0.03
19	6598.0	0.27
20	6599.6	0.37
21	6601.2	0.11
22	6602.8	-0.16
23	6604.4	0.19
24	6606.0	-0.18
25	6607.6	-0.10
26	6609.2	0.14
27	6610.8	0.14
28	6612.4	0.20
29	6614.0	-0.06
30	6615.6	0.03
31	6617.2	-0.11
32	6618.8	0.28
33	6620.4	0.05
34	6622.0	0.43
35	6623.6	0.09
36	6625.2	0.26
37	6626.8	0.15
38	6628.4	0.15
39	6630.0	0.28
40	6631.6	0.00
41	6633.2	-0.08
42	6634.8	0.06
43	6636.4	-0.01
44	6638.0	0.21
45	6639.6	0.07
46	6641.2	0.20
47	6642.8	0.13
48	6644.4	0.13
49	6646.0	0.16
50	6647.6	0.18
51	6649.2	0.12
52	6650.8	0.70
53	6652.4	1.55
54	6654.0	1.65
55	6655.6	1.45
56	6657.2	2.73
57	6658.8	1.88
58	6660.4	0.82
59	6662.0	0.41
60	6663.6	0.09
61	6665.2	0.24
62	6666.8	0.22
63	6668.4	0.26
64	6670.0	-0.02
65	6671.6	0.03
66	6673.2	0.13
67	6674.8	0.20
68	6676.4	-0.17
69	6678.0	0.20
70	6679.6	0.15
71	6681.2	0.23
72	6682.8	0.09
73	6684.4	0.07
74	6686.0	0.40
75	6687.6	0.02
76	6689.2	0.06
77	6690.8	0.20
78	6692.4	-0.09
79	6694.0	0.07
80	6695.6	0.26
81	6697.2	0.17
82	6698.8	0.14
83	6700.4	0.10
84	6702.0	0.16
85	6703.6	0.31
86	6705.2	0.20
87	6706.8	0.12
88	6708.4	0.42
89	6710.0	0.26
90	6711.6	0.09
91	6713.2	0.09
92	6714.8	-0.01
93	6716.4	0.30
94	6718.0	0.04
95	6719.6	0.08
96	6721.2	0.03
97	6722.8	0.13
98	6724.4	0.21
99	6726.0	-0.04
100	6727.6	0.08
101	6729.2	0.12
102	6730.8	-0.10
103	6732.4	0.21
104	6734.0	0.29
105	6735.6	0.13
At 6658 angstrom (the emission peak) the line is [O II]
